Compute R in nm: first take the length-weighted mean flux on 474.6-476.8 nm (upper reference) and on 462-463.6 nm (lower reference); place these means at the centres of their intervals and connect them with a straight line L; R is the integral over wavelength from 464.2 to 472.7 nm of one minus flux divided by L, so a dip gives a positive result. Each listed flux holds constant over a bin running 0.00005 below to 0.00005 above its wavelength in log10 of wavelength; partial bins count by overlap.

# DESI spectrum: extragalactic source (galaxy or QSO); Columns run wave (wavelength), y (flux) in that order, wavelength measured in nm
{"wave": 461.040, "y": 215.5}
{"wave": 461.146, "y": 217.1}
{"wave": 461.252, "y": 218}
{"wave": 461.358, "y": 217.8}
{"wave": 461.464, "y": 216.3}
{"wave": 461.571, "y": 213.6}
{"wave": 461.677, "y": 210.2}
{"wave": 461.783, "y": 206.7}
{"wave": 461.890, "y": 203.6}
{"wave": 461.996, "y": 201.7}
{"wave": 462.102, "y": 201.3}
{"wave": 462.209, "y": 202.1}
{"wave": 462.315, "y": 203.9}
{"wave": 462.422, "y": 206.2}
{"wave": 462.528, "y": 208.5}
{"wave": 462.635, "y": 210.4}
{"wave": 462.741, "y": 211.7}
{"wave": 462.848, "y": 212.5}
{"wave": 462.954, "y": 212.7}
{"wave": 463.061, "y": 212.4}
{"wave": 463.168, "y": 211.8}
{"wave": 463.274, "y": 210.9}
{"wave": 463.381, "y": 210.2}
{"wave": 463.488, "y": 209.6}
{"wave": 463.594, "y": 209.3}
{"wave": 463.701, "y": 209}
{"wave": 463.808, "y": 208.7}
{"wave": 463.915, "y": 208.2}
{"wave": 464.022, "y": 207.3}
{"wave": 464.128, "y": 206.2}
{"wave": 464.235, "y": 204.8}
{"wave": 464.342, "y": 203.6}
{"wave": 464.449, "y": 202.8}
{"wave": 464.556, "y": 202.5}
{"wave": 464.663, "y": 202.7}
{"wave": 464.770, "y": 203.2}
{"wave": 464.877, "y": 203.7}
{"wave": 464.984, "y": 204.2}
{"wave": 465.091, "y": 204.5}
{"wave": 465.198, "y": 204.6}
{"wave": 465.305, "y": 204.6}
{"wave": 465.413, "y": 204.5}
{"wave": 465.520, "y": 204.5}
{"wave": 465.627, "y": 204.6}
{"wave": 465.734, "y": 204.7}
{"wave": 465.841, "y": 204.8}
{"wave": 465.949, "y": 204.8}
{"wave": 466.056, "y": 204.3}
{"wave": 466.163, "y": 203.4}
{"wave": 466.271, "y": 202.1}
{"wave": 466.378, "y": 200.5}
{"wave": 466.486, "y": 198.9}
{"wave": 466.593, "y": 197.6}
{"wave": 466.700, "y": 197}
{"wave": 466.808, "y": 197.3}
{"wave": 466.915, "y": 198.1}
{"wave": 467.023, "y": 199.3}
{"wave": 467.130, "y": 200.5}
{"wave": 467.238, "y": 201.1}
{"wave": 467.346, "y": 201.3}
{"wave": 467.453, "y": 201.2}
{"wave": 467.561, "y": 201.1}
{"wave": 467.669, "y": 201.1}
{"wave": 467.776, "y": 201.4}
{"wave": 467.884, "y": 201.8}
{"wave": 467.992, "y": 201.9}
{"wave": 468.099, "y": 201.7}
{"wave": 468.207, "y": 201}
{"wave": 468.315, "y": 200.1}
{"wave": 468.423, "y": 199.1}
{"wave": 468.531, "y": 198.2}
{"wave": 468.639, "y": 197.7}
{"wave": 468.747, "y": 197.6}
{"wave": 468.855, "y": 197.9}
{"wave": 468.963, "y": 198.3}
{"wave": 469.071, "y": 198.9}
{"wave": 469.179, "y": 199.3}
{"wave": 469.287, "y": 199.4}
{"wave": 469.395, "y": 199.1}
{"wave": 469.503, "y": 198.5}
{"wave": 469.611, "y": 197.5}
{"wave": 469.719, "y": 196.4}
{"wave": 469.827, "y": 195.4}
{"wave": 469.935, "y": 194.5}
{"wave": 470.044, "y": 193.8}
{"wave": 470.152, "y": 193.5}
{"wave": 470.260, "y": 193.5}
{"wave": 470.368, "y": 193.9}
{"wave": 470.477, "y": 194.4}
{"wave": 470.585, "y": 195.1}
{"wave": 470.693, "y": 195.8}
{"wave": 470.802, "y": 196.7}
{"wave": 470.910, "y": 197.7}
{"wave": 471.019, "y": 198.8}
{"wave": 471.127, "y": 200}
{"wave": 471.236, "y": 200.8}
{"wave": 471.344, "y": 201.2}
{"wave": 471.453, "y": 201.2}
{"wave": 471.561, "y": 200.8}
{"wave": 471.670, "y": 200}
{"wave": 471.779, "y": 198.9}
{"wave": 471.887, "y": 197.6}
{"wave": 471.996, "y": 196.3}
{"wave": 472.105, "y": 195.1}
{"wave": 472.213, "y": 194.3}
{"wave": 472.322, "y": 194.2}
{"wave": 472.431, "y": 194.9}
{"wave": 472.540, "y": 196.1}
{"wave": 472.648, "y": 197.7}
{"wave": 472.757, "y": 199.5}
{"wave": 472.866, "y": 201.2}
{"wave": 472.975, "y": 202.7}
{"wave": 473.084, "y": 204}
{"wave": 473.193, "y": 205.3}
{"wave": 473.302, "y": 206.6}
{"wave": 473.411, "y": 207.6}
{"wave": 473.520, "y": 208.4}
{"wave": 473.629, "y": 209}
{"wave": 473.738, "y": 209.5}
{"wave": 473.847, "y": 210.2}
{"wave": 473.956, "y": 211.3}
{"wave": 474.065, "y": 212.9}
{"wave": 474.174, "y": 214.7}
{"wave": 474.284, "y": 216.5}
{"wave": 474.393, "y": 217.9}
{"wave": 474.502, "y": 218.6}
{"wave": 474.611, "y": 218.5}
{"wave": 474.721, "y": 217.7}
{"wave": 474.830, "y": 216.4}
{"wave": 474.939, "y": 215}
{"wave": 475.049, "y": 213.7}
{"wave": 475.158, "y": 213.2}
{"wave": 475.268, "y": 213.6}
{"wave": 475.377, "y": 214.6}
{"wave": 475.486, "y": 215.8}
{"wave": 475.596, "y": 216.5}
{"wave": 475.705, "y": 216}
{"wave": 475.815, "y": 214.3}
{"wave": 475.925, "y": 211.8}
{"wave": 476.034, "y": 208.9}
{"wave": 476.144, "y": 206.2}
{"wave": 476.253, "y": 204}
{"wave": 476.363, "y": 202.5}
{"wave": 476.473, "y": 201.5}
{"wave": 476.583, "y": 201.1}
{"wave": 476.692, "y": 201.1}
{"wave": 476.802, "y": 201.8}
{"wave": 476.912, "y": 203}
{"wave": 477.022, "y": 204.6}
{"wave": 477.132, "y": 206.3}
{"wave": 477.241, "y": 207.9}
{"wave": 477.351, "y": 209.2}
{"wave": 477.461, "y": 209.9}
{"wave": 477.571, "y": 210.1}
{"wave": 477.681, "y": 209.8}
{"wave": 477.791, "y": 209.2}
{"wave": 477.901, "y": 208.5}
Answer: 0.404 nm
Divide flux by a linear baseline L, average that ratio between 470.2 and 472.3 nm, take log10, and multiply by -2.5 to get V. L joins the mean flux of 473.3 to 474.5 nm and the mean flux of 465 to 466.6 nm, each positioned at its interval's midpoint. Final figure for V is 0.06 mag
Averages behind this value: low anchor 203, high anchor 212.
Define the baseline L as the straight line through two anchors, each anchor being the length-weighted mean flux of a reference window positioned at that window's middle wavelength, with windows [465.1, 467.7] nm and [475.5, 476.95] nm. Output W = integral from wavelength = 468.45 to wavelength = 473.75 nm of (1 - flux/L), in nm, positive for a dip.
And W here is 0.14 nm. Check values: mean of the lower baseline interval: 202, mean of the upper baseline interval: 207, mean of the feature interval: 199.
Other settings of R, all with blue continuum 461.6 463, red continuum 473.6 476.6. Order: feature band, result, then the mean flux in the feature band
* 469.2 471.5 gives 0.15 nm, 197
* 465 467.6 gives 0.09 nm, 202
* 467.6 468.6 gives 0.04 nm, 201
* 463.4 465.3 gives 0.02 nm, 206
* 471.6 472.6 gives 0.07 nm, 196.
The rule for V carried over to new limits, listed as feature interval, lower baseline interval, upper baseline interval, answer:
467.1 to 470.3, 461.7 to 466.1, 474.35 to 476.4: 0.06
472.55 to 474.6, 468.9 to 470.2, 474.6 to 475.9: 0.01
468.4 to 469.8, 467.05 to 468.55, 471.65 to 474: 0.02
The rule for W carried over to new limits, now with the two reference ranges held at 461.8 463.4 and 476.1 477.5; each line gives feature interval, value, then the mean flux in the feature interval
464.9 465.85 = 0.01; 205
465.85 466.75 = 0.02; 201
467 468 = 0.03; 201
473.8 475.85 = -0.10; 215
